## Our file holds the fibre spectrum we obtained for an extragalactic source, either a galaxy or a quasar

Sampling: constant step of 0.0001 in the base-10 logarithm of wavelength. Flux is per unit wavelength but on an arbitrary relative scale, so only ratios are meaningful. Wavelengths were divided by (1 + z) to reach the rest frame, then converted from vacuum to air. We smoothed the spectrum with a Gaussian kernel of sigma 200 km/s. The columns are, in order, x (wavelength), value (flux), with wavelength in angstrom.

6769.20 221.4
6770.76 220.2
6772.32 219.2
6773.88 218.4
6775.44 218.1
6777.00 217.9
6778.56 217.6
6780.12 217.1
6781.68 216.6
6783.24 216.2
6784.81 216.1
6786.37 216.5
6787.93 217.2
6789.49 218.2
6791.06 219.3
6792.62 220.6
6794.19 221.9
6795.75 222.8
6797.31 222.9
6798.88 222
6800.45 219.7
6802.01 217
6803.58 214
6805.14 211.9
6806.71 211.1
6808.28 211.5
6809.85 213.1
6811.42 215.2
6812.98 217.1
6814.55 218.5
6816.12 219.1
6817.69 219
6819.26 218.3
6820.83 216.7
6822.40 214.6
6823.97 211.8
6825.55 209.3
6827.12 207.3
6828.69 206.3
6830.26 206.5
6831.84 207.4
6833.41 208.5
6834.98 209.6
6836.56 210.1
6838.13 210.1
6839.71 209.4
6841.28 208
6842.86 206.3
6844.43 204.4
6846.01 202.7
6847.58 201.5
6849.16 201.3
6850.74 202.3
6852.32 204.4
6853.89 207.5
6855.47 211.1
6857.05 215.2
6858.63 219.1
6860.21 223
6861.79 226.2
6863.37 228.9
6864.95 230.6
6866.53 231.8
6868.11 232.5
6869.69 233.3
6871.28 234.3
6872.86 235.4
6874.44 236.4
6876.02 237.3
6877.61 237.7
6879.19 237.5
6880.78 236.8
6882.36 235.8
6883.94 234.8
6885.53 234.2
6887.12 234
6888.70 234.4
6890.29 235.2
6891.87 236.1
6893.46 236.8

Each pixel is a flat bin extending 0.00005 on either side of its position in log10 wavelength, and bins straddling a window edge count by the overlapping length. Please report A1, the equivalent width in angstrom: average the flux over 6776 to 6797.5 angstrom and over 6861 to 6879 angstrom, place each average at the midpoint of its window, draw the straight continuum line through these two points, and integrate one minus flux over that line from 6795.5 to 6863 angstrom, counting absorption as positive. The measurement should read 4.1 angstrom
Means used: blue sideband 219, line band 212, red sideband 233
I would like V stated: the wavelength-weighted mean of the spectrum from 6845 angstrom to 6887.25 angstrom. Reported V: 224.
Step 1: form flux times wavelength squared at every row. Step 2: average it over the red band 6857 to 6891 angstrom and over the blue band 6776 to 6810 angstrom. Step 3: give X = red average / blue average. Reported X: 1.09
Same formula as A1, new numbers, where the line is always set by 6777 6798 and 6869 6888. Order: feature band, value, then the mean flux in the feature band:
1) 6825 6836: 0.9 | 208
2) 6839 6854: 1.6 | 205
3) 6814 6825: 0.4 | 217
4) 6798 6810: 0.4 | 215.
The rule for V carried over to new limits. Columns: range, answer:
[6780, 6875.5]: 216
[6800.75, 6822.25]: 216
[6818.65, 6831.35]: 211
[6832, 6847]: 208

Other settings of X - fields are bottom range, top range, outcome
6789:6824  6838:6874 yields 1.01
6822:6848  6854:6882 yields 1.11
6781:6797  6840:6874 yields 1.01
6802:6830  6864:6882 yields 1.12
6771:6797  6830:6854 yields 0.96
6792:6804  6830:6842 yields 0.96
